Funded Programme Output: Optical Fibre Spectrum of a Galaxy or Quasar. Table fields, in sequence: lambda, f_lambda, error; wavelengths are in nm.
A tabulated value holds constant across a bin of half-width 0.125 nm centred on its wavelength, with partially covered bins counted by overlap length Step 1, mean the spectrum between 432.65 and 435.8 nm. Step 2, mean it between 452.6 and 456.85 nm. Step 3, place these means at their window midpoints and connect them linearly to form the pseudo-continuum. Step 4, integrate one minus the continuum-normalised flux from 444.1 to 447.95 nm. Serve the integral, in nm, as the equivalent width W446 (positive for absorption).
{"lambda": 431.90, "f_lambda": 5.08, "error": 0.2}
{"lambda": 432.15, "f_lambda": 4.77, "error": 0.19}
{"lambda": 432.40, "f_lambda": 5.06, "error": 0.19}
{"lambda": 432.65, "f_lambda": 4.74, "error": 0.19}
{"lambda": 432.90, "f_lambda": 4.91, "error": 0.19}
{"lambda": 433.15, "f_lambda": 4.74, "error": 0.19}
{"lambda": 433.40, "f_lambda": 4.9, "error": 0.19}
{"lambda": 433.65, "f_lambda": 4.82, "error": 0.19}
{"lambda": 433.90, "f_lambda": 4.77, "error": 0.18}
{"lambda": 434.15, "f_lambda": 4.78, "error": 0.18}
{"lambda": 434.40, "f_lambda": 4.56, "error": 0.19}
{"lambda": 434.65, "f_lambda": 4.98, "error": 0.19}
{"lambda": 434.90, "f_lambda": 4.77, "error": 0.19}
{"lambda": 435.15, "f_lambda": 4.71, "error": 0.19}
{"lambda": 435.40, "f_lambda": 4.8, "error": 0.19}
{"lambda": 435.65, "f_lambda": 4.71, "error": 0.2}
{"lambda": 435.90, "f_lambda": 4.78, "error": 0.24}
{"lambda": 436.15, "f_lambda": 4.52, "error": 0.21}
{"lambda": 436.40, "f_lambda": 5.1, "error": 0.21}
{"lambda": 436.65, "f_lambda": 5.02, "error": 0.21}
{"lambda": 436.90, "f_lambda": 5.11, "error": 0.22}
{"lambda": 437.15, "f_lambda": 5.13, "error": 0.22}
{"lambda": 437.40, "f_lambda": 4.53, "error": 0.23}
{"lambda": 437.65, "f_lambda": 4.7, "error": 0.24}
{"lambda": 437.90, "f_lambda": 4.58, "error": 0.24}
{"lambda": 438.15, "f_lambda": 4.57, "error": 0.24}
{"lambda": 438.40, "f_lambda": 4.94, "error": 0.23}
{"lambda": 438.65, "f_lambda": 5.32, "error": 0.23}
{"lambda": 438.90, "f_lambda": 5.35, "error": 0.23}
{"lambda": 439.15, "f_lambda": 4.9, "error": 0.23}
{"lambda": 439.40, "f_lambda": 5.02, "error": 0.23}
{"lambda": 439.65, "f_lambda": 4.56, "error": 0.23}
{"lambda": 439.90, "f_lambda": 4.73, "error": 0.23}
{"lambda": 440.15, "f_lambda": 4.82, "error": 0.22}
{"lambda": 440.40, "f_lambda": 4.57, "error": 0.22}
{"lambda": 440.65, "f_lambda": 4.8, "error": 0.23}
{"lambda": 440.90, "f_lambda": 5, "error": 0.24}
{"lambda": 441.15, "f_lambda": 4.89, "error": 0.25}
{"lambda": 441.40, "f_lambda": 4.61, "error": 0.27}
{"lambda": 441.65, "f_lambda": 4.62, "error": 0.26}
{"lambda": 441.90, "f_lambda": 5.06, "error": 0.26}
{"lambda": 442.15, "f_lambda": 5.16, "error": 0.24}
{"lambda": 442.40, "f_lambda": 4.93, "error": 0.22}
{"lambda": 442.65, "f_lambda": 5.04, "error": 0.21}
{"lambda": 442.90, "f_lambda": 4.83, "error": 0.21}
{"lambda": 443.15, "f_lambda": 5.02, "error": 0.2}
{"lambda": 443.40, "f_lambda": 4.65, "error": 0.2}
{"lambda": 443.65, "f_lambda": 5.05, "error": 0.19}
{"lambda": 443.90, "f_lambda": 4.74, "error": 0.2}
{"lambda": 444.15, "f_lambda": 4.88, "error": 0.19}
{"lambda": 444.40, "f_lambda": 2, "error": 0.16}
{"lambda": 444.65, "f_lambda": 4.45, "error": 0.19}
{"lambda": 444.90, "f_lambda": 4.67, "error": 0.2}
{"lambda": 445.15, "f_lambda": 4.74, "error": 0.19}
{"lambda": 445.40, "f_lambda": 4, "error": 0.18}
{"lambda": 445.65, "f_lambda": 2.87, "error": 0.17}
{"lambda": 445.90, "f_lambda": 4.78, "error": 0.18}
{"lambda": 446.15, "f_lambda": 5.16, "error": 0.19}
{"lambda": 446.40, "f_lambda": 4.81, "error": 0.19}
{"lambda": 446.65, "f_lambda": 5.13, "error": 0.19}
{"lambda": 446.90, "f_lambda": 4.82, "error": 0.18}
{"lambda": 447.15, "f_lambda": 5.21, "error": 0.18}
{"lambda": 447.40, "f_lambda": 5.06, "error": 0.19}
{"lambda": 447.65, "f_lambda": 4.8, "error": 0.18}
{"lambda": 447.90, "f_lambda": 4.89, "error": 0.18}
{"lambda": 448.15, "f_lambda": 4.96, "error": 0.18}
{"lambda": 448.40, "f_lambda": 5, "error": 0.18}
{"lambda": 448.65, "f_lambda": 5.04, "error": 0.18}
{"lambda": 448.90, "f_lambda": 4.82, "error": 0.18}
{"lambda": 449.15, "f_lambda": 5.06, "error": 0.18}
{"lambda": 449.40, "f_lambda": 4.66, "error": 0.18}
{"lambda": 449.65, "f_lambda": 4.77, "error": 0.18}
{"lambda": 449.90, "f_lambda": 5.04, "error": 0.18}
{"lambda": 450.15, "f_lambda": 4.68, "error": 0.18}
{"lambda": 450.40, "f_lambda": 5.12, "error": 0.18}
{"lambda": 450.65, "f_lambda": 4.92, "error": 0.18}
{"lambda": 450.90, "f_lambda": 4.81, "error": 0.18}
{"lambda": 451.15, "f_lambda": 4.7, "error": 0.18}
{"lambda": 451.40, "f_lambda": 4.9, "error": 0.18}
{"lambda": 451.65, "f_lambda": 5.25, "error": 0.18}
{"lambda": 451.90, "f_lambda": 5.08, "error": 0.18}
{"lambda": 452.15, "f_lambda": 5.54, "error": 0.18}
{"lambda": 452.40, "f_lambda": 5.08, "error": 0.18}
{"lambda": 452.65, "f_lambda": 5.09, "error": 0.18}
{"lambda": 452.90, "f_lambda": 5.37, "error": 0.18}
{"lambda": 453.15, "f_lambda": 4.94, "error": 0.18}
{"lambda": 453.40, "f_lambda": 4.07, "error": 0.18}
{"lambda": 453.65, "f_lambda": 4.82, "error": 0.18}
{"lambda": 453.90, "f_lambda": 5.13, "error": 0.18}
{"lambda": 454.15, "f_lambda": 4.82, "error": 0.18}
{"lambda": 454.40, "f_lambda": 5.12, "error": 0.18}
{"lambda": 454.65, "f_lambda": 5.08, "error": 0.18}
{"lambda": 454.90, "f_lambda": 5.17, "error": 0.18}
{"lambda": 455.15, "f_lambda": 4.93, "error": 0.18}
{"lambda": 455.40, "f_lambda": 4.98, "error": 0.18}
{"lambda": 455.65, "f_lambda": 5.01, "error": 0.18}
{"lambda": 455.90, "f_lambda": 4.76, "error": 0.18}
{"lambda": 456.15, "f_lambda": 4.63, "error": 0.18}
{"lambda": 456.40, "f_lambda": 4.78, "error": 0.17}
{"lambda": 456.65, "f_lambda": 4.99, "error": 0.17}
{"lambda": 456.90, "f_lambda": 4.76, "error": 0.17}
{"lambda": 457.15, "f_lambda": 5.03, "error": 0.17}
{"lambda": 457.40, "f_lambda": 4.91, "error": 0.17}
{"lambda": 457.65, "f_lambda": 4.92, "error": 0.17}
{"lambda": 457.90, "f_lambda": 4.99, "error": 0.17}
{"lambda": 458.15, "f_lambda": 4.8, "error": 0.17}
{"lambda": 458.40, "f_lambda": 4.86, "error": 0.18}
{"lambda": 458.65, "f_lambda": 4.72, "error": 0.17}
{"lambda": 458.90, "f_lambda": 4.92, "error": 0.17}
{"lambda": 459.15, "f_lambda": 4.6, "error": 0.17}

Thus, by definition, 0.28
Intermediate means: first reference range 4.79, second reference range 4.92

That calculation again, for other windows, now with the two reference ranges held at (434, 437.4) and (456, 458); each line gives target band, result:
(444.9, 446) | 0.16 nm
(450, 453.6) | -0.08 nm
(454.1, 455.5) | -0.05 nm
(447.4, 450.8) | -0.04 nm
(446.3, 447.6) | -0.04 nm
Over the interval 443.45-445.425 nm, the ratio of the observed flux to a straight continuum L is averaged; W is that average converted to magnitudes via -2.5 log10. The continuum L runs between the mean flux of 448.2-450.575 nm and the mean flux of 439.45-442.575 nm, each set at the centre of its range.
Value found 0.12 mag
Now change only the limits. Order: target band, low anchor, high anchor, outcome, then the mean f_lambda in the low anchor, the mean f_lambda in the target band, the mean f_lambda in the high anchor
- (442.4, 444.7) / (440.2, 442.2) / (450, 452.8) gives 0.08 mag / 4.83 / 4.54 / 5.02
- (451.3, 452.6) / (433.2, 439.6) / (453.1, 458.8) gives -0.06 mag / 4.85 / 5.17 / 4.88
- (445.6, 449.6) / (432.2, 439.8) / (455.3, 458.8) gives 0.00 mag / 4.84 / 4.85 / 4.87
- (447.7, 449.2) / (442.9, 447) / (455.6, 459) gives -0.08 mag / 4.49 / 4.95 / 4.86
